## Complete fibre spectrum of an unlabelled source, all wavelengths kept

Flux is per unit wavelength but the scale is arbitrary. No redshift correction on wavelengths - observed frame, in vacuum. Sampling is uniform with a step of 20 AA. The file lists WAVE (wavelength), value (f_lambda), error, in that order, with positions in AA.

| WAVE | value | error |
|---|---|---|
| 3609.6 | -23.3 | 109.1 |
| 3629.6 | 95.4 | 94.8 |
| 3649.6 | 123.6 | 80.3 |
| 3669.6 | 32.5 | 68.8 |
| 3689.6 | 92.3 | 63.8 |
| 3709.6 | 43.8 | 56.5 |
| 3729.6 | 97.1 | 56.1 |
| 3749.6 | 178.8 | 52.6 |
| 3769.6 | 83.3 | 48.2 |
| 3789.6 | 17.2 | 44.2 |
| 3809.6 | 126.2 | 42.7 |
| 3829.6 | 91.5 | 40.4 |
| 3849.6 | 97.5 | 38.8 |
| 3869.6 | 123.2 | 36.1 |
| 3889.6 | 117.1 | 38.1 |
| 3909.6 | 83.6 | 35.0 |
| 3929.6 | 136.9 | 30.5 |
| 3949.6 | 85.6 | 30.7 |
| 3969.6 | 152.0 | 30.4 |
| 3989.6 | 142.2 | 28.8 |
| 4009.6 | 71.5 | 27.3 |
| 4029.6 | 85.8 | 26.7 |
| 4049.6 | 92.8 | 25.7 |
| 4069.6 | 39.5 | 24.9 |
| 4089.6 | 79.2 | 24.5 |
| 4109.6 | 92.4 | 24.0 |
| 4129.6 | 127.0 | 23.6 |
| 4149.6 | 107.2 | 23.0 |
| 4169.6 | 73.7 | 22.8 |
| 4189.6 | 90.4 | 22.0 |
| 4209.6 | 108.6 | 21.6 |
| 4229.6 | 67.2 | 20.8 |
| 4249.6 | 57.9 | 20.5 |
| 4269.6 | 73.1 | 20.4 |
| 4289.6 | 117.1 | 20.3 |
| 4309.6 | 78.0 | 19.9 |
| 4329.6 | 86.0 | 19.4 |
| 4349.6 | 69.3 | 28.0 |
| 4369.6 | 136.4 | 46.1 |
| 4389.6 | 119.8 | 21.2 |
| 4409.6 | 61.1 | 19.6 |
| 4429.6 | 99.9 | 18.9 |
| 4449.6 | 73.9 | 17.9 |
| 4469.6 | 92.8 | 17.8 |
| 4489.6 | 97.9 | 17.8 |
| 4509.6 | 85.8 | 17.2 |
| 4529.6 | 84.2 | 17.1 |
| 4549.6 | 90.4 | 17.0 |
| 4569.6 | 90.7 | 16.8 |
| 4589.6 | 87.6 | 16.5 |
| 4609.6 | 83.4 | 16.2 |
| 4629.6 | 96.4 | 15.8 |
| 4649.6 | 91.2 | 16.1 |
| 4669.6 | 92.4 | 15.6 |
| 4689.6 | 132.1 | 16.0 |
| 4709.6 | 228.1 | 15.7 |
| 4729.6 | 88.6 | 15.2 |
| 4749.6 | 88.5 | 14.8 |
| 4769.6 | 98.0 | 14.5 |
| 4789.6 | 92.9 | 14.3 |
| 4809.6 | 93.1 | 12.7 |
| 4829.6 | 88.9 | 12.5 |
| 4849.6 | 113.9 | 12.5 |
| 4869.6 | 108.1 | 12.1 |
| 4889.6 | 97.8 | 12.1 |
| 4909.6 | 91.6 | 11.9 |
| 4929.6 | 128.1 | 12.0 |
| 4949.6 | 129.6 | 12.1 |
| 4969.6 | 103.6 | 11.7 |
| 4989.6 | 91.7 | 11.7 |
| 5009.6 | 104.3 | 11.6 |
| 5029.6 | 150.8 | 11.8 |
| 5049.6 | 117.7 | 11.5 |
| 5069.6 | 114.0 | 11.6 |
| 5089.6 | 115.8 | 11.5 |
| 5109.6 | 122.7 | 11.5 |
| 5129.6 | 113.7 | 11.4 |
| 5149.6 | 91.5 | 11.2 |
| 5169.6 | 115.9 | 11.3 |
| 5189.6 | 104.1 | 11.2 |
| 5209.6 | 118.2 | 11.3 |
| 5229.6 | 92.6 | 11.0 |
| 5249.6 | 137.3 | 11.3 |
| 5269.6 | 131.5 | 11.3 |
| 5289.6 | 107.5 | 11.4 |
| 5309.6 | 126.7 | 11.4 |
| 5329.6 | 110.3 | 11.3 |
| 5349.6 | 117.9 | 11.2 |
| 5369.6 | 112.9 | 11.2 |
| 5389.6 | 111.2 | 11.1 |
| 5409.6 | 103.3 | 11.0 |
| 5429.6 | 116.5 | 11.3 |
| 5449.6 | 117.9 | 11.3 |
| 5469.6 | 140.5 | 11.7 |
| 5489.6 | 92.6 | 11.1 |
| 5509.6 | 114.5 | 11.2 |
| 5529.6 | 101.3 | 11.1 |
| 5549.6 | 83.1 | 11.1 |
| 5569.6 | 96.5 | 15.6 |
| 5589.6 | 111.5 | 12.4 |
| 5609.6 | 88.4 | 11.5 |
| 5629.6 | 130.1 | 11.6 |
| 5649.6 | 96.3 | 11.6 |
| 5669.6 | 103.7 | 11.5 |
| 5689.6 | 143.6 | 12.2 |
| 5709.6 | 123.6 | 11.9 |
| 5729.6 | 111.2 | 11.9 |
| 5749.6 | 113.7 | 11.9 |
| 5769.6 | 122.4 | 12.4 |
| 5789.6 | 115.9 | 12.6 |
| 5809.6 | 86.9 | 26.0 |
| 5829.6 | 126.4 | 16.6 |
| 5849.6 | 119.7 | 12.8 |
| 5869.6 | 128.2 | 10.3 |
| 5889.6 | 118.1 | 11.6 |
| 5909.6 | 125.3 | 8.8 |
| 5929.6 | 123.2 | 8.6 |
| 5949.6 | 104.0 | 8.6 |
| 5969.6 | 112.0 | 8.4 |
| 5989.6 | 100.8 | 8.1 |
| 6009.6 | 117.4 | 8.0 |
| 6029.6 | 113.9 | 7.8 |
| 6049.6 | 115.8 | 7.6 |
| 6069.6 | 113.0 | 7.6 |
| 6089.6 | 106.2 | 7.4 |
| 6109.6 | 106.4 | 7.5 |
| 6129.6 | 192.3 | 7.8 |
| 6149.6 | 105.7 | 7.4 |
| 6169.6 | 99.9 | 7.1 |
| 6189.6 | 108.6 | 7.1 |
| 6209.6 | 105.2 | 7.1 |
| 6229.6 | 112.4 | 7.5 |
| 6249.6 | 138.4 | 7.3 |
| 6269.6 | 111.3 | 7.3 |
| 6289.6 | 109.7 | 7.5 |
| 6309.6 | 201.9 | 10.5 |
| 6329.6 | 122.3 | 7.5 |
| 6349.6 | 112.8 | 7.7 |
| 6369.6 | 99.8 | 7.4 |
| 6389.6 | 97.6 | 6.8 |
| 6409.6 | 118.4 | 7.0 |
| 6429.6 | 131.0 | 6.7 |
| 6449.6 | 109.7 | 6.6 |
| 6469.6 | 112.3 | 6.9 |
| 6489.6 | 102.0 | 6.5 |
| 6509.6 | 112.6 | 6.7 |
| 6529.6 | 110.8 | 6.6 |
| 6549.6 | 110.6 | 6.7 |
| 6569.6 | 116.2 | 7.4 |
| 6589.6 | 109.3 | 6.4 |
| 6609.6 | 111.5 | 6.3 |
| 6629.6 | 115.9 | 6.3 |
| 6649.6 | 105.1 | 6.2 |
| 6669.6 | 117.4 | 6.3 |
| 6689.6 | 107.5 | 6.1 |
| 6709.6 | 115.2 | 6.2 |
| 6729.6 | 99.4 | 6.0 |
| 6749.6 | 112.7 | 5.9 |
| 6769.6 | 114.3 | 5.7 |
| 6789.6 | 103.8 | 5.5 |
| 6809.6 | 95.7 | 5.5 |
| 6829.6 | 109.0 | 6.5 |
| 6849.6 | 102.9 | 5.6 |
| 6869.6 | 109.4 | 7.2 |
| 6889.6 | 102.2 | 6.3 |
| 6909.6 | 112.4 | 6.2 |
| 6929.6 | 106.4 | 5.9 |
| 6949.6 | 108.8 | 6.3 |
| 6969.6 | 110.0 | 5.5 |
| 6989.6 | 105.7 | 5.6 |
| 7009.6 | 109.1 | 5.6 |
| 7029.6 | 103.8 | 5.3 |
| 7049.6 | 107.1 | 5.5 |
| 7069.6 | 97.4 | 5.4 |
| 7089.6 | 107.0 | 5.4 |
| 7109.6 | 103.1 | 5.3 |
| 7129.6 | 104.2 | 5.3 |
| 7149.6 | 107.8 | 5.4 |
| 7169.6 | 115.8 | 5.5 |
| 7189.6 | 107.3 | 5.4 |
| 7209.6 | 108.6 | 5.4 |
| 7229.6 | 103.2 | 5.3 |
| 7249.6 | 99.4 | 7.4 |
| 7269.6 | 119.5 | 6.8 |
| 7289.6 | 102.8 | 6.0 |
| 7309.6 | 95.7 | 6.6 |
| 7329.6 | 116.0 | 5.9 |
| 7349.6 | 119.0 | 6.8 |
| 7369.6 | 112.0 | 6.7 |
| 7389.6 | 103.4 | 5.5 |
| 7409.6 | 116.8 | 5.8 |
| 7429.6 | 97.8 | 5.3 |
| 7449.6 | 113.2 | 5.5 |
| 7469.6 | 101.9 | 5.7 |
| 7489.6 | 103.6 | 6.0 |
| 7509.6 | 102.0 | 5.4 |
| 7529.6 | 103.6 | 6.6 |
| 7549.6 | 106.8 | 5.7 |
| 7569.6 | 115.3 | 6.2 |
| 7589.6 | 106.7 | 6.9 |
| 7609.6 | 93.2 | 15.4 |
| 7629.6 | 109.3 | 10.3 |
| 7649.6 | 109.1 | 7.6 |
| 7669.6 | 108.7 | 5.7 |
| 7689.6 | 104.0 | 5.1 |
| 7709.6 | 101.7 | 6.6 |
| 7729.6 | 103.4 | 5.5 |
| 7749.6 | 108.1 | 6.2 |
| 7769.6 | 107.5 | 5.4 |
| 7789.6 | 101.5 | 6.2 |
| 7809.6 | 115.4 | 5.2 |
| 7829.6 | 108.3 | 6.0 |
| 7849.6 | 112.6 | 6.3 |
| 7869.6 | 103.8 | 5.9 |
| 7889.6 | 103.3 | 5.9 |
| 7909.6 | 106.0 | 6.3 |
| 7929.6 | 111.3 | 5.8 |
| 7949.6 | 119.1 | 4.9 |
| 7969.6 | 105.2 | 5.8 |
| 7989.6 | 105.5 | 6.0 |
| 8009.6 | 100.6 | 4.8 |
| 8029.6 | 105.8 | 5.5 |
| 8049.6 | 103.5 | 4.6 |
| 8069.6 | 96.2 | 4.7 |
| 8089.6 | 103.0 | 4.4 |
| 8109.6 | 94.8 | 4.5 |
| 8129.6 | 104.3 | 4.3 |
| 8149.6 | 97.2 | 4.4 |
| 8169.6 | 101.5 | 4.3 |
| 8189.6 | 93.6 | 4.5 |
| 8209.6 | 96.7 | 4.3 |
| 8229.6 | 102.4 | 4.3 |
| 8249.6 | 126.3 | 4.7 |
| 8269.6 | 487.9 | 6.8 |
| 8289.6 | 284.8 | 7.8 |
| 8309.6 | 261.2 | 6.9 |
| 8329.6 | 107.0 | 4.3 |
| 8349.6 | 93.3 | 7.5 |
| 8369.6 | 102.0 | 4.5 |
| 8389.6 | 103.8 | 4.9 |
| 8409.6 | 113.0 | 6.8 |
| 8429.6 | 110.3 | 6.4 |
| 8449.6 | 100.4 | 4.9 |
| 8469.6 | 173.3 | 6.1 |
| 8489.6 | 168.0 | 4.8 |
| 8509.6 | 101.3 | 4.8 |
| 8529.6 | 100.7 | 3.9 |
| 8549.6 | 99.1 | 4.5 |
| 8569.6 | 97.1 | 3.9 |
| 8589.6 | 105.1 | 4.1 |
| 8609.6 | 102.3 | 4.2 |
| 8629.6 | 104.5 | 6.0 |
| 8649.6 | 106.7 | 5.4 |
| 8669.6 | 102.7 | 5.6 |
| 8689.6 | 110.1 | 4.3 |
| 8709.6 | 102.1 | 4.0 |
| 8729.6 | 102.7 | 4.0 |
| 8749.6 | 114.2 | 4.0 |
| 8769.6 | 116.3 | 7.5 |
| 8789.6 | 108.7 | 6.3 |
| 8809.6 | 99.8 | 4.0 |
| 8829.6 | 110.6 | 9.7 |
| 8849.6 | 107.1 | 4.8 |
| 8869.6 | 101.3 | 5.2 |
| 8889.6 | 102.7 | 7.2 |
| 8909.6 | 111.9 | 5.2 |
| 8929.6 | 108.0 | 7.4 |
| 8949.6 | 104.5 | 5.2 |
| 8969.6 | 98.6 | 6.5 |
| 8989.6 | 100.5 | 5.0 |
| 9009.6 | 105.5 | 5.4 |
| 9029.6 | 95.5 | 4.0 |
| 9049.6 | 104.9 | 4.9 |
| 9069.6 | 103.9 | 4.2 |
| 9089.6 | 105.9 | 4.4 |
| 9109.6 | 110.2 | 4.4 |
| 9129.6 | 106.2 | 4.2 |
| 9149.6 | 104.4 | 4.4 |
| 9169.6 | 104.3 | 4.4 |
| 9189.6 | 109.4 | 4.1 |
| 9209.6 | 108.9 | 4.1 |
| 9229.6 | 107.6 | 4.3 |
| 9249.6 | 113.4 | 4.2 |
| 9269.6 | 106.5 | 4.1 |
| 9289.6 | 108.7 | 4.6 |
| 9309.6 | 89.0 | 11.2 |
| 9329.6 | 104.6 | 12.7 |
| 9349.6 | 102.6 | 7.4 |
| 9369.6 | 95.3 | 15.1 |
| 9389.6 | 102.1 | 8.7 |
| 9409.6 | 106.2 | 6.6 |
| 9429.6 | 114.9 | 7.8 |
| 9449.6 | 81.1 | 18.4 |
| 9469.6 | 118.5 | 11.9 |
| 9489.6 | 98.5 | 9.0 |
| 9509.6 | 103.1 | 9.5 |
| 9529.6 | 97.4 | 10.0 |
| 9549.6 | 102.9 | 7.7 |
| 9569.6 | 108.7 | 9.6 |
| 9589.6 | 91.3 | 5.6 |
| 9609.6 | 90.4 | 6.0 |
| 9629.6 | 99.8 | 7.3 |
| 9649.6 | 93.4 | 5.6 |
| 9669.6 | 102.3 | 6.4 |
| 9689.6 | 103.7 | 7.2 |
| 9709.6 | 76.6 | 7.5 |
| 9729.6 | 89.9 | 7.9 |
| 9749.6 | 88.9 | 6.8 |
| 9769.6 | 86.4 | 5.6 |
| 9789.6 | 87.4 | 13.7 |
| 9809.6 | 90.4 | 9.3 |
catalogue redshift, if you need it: 0.261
